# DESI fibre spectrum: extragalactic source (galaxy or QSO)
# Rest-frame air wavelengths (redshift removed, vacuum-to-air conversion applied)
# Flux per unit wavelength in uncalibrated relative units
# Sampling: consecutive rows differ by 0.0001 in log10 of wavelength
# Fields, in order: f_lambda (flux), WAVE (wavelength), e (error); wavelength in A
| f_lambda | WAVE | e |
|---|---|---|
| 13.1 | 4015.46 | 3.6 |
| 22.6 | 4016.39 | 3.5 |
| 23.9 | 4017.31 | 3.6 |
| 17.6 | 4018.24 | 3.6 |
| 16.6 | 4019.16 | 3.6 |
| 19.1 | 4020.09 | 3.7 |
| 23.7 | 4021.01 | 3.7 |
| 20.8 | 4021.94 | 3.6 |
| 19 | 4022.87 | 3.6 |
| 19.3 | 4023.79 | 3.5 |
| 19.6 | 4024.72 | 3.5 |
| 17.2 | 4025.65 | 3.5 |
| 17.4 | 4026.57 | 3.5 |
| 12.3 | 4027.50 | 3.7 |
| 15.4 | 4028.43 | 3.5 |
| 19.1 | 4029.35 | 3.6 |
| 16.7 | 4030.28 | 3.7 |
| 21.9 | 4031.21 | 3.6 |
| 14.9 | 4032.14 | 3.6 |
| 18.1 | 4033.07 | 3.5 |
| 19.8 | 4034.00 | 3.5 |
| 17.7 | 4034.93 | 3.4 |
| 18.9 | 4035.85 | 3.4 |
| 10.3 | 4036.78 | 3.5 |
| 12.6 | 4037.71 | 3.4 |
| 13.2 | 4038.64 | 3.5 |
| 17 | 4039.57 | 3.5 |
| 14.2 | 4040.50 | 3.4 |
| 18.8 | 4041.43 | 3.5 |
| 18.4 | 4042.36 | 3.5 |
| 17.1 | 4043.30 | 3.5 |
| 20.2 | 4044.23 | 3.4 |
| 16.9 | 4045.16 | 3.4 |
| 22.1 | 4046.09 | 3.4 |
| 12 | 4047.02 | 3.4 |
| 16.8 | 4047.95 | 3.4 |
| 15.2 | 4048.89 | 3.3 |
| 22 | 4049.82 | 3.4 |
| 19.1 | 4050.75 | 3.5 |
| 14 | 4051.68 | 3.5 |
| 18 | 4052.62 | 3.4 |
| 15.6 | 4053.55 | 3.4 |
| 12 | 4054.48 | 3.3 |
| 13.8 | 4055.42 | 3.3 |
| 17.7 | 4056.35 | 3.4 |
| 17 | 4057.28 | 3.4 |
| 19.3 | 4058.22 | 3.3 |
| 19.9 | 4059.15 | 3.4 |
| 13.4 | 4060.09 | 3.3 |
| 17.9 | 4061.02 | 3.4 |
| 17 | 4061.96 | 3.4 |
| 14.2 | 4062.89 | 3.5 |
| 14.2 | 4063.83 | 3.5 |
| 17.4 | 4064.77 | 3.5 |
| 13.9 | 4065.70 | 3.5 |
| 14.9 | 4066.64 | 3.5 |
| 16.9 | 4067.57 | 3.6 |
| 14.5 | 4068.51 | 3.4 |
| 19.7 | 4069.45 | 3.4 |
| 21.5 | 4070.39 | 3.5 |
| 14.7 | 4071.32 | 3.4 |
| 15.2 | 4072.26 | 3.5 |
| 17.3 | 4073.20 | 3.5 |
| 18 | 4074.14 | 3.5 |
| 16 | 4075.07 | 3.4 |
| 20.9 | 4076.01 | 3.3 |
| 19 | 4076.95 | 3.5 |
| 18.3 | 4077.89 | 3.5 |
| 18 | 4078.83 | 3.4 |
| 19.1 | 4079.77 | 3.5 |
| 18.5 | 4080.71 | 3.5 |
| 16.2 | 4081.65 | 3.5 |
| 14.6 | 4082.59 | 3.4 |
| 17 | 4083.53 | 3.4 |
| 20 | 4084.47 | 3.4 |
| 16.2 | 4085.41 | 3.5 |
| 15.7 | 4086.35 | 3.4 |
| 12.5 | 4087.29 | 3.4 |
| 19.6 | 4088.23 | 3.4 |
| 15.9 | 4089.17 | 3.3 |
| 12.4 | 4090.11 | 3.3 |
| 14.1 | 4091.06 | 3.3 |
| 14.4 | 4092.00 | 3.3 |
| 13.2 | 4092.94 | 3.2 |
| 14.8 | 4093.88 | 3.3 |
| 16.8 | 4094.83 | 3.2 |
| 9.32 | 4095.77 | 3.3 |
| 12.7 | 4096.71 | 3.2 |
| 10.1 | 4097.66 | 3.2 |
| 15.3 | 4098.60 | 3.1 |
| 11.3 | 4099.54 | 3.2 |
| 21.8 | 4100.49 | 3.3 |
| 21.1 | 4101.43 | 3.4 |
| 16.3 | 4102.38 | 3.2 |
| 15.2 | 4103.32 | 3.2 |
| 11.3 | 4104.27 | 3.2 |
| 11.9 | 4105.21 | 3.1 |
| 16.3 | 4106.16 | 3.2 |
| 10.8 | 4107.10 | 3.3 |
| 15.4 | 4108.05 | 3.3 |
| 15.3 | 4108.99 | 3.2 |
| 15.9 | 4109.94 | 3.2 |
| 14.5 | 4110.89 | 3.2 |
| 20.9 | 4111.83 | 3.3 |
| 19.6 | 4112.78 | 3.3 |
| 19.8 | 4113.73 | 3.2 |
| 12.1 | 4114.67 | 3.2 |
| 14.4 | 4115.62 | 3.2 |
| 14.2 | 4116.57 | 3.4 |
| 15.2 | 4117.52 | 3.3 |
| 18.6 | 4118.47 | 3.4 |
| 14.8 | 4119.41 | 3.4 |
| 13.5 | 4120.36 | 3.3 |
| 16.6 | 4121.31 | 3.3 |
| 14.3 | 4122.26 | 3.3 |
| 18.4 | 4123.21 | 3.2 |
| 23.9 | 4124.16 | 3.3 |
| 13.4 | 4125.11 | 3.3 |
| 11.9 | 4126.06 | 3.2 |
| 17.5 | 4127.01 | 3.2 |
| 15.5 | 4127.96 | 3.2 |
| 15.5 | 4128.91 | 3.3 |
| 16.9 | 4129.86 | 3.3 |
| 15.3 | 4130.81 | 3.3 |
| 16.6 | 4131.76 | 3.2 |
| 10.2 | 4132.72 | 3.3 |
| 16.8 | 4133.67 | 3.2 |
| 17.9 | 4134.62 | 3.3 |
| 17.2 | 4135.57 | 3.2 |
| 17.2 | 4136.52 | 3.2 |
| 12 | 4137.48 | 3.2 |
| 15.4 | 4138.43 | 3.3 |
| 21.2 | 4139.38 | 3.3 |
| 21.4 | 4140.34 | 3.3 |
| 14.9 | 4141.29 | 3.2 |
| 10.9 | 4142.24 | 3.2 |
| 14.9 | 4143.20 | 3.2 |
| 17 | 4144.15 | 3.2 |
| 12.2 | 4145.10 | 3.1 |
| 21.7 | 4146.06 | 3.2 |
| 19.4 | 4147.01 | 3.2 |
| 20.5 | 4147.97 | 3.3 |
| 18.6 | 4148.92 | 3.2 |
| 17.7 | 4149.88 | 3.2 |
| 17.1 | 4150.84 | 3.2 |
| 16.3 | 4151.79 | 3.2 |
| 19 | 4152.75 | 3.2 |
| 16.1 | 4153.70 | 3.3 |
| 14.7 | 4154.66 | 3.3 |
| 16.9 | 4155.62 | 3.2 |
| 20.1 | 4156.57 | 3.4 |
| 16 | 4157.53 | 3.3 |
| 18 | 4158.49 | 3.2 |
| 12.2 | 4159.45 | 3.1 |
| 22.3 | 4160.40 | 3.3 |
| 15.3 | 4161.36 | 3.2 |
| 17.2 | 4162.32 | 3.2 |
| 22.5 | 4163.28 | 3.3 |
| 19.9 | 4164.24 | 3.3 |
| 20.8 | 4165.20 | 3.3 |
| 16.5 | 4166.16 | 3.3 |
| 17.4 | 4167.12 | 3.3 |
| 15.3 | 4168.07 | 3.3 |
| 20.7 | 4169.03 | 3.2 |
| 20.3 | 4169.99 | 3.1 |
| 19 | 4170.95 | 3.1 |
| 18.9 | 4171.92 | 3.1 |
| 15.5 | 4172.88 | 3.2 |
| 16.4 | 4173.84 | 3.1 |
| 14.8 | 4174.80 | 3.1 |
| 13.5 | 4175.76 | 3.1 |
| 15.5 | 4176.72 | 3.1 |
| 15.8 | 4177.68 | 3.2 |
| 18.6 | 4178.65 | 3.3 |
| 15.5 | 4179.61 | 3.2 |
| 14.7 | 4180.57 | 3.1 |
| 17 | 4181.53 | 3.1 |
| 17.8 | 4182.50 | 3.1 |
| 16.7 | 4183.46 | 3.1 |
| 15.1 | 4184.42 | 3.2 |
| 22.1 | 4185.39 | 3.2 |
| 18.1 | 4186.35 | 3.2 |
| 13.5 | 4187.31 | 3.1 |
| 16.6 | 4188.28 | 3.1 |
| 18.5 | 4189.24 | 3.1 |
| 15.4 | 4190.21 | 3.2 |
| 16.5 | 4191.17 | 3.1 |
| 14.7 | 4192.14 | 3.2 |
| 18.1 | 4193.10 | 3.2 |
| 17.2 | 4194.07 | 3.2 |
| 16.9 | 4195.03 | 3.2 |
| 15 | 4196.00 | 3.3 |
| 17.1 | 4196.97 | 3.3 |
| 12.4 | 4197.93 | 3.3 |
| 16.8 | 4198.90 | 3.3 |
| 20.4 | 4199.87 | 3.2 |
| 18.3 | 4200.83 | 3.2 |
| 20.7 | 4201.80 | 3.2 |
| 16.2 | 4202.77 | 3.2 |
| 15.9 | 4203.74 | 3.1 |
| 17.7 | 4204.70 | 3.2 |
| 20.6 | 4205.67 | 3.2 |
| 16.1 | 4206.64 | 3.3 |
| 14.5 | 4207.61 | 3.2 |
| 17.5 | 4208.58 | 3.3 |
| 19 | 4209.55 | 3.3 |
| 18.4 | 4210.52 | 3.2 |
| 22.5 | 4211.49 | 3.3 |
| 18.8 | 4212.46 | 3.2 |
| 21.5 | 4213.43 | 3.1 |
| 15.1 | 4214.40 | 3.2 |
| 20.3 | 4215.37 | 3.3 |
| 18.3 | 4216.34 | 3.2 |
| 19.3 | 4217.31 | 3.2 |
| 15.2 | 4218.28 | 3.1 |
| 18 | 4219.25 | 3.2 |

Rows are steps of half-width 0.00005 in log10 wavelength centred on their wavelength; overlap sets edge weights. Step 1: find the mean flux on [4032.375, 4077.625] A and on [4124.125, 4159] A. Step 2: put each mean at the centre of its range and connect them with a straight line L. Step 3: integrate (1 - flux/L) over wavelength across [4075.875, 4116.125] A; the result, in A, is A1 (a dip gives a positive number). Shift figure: 2.29 A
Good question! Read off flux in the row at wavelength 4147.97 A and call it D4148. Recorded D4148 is 20.5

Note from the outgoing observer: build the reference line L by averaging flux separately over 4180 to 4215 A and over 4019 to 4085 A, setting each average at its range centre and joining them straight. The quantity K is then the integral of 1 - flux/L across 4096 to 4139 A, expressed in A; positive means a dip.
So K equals 4.2 A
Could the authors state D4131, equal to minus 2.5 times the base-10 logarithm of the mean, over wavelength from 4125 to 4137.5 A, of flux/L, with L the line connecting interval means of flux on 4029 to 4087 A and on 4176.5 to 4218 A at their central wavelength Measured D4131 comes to 0.11 mag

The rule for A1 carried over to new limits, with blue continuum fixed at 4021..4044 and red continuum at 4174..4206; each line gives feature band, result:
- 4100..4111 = 1.0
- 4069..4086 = -0.7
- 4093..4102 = 1.2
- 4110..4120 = 0.4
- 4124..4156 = 0.8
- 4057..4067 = 0.5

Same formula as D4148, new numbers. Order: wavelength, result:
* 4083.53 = 17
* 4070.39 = 21.5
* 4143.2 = 14.9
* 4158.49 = 18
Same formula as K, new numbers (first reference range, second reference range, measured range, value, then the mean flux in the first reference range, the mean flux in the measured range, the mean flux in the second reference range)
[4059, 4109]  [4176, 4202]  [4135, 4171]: -2.27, 15.9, 17.5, 16.8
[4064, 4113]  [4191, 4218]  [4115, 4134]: 1.00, 16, 15.6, 17.7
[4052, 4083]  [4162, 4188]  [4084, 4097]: 1.58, 16.8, 14.9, 17.4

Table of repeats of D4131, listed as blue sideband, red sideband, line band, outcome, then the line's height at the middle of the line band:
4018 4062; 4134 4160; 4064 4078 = 0.00 mag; 17.1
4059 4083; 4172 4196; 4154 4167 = -0.08 mag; 16.6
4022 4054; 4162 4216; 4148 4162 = 0.01 mag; 17.4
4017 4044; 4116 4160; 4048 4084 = 0.02 mag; 17.2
